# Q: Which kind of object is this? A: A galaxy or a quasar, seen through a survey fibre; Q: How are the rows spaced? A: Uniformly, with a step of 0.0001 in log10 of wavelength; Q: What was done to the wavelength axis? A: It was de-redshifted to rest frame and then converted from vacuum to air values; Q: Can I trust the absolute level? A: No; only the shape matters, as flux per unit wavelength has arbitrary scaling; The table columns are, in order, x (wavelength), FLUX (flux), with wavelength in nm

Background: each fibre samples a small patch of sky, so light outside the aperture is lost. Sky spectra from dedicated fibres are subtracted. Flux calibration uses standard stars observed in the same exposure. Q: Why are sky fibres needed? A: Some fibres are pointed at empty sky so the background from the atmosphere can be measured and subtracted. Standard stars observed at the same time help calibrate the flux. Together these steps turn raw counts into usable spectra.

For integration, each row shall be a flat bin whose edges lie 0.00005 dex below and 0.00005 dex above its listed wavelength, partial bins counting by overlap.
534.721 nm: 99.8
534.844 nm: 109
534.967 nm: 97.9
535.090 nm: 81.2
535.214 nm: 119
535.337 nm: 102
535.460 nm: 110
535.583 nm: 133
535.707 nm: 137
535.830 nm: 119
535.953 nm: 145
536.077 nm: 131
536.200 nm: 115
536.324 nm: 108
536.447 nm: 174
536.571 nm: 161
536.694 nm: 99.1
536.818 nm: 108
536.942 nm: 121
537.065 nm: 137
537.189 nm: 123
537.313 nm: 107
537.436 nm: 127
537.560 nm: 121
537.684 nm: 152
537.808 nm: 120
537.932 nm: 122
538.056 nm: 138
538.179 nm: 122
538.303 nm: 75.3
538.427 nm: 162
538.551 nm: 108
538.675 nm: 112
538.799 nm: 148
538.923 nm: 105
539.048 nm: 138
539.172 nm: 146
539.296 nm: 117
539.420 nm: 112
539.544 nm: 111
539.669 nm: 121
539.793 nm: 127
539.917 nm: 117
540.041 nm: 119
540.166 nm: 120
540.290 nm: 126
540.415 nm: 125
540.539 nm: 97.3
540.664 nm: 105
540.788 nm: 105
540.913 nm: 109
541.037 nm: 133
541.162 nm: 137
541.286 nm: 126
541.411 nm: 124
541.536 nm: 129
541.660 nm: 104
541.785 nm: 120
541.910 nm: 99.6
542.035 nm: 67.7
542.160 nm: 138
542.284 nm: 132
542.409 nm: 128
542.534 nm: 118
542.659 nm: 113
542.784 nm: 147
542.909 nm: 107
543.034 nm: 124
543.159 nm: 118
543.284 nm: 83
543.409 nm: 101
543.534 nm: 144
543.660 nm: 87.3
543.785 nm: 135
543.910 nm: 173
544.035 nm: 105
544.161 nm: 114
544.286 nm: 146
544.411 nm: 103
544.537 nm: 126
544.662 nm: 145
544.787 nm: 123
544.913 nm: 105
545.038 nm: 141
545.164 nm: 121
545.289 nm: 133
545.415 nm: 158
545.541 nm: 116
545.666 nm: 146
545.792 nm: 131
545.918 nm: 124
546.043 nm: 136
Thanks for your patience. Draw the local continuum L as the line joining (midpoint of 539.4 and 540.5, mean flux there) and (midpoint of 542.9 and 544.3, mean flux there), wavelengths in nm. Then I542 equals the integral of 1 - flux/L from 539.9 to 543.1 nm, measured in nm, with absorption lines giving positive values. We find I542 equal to 0.04 nm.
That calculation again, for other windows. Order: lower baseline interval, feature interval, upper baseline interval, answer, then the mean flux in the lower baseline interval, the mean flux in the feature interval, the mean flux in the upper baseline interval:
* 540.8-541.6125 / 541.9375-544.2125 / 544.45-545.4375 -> 0.16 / 125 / 118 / 130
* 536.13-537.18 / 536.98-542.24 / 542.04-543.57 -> 0.13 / 128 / 120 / 119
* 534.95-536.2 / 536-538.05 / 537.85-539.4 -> -0.10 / 118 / 127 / 124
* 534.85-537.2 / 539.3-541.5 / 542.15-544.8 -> 0.07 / 122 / 119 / 123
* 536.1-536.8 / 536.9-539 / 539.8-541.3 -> 0.03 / 130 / 124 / 118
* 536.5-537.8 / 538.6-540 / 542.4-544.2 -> 0.01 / 126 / 123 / 120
